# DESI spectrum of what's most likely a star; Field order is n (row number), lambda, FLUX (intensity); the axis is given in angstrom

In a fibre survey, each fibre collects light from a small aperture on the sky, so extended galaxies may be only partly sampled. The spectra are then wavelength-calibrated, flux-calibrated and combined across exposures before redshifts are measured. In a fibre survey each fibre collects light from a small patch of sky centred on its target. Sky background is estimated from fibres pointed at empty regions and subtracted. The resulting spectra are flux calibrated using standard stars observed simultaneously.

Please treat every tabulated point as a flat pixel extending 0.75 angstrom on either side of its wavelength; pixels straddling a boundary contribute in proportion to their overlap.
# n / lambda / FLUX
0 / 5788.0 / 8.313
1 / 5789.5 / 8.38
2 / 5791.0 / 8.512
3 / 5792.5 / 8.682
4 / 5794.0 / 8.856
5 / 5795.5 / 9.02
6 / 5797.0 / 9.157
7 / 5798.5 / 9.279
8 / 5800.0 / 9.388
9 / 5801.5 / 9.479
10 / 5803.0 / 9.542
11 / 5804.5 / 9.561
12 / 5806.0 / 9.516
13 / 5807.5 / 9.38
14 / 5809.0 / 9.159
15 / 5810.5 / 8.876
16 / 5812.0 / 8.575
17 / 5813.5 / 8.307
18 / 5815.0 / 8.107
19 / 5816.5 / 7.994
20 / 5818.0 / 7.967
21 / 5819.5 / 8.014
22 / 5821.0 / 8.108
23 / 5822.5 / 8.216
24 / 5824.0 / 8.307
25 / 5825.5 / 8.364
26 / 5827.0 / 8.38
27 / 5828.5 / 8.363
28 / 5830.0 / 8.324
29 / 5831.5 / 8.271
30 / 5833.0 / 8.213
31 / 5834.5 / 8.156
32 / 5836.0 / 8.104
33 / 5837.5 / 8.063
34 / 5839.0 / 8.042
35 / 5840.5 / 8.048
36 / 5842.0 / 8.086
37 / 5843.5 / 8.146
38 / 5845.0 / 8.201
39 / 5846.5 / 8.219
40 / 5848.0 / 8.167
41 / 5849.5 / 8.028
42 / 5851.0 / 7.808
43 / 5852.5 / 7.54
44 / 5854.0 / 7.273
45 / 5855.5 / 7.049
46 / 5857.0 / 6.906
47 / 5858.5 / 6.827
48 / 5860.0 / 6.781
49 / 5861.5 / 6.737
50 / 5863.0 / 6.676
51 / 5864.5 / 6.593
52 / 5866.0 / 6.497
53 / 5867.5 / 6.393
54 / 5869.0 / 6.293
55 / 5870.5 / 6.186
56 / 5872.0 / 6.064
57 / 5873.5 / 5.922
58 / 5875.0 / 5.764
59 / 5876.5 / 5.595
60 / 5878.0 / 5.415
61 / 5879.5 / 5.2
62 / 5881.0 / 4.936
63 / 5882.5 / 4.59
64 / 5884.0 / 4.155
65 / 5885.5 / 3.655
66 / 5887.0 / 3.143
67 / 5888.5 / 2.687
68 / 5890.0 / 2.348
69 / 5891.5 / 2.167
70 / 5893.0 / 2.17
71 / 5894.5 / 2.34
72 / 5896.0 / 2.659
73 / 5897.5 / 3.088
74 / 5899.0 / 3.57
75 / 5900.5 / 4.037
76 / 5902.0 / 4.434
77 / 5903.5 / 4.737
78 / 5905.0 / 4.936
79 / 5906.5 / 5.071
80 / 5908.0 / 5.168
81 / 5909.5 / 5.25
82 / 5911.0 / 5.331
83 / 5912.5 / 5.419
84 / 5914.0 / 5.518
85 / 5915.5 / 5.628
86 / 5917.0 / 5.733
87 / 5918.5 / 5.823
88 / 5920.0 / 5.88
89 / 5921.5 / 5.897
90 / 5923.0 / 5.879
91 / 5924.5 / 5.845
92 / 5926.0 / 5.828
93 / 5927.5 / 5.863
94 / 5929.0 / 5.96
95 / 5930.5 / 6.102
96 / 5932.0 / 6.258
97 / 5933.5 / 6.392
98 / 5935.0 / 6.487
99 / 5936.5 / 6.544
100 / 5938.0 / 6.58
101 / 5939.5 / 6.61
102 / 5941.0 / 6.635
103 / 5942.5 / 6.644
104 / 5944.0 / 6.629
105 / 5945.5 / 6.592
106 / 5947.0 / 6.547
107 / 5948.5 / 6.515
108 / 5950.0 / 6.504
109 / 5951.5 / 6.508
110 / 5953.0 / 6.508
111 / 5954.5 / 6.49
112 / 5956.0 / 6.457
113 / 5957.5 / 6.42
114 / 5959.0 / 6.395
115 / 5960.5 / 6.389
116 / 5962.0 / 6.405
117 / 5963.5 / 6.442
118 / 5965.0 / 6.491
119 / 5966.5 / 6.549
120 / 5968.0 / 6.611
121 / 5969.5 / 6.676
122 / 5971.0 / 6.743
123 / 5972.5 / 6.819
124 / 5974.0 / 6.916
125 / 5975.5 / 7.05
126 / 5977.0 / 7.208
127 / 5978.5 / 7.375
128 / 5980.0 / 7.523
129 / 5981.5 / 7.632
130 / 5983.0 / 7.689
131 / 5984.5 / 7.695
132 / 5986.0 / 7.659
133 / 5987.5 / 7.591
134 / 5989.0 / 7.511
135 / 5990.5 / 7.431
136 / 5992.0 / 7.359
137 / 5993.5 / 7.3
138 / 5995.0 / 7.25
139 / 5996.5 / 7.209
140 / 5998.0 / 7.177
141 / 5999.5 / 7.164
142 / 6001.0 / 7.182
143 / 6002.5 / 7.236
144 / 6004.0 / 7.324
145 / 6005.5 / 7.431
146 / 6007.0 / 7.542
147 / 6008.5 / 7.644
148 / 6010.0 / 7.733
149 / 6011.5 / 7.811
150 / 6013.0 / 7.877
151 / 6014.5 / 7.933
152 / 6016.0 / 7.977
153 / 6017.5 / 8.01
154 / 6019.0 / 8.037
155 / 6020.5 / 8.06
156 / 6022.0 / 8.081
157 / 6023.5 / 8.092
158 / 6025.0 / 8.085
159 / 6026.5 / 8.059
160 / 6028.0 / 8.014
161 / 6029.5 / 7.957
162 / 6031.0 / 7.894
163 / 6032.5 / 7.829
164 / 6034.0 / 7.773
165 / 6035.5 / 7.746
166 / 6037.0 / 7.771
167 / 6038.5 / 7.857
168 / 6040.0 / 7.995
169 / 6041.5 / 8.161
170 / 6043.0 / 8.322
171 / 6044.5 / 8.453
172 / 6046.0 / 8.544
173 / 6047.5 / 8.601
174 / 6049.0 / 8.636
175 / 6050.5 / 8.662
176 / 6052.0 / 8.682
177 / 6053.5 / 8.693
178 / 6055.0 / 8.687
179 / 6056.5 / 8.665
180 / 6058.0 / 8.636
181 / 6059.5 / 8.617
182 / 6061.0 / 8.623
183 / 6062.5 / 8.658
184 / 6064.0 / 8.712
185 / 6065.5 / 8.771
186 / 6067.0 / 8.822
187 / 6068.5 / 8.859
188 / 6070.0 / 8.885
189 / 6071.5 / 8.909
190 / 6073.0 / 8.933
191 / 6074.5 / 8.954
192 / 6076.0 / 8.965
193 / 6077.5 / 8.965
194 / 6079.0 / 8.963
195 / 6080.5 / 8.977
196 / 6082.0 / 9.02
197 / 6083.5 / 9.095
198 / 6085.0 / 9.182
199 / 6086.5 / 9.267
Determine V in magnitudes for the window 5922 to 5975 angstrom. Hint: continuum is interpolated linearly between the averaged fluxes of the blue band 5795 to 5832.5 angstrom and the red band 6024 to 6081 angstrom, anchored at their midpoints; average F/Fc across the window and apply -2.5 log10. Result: 0.31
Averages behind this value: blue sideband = 8.7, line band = 6.44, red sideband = 8.48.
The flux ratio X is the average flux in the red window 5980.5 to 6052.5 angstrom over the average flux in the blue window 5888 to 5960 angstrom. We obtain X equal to 1.45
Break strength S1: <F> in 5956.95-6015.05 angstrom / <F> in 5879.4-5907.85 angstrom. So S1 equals 1.96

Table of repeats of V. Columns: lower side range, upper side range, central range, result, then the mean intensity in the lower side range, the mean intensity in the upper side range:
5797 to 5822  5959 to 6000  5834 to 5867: 0.12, 8.83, 7.09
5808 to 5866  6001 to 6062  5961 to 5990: 0.14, 7.91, 8.08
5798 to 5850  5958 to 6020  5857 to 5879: 0.29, 8.48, 7.27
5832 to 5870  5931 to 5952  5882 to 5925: 0.49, 7.47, 6.53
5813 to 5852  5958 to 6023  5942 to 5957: 0.15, 8.15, 7.31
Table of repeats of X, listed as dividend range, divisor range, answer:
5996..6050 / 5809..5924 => 1.25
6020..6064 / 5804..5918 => 1.28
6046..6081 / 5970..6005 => 1.20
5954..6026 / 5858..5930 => 1.44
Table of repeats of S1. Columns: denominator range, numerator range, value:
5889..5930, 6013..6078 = 1.79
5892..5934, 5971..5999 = 1.47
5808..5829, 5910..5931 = 0.69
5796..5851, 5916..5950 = 0.73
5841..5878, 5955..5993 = 1.01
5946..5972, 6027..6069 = 1.29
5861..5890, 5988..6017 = 1.41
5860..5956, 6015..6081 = 1.56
